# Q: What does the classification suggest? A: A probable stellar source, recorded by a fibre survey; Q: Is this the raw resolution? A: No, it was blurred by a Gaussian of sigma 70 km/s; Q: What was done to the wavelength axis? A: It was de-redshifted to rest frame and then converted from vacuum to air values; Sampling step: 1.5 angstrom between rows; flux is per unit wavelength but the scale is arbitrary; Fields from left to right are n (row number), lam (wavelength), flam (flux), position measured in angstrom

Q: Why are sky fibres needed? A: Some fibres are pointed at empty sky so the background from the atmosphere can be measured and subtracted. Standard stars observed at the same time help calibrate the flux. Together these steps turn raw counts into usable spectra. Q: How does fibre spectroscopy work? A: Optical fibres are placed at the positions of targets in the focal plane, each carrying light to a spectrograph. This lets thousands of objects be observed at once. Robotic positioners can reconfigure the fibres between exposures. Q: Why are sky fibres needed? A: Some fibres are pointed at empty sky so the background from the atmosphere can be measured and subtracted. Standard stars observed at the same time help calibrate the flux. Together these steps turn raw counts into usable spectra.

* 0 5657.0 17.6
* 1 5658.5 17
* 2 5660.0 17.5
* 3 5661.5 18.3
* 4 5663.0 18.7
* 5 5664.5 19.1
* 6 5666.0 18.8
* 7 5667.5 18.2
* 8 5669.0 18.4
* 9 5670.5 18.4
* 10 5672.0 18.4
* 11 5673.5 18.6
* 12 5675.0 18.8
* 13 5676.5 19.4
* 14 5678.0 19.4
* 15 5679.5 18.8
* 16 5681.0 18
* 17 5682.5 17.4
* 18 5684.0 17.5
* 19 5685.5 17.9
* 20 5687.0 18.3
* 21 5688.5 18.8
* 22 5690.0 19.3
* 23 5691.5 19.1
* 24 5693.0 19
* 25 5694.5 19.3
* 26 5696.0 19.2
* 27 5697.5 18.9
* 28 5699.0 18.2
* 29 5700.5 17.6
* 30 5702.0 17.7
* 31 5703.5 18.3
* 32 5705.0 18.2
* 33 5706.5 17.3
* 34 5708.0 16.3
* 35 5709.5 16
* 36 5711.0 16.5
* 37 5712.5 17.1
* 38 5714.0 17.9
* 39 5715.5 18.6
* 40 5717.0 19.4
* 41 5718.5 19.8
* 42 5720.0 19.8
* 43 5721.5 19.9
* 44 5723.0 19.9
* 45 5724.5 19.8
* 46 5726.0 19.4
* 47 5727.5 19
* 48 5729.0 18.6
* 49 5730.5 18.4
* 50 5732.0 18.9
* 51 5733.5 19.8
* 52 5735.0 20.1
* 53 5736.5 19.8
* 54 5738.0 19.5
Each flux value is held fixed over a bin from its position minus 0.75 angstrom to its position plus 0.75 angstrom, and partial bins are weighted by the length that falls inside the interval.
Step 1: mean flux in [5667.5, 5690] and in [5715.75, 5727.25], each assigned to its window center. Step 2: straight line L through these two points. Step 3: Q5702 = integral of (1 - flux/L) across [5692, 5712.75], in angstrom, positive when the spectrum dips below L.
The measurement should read 1.34 angstrom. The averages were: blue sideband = 18.5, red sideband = 19.6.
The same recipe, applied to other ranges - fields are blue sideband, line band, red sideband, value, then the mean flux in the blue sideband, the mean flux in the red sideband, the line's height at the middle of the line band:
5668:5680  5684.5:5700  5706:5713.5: -0.9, 18.8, 16.7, 17.7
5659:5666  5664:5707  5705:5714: -2.1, 18.4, 16.9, 17.7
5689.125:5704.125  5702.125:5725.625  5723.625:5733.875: 0.7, 18.7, 19.1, 18.9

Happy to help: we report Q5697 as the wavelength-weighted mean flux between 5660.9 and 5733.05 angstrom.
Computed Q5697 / 18.5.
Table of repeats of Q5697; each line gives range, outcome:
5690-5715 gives 18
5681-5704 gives 18.4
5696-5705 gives 18.2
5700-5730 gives 18.4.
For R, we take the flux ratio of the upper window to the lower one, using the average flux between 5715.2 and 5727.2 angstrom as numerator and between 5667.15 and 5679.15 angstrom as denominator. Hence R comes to 1.05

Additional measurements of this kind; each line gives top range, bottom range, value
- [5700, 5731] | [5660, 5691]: 0.99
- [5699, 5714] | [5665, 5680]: 0.92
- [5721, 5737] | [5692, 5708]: 1.06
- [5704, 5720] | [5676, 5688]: 0.97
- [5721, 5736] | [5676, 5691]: 1.05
